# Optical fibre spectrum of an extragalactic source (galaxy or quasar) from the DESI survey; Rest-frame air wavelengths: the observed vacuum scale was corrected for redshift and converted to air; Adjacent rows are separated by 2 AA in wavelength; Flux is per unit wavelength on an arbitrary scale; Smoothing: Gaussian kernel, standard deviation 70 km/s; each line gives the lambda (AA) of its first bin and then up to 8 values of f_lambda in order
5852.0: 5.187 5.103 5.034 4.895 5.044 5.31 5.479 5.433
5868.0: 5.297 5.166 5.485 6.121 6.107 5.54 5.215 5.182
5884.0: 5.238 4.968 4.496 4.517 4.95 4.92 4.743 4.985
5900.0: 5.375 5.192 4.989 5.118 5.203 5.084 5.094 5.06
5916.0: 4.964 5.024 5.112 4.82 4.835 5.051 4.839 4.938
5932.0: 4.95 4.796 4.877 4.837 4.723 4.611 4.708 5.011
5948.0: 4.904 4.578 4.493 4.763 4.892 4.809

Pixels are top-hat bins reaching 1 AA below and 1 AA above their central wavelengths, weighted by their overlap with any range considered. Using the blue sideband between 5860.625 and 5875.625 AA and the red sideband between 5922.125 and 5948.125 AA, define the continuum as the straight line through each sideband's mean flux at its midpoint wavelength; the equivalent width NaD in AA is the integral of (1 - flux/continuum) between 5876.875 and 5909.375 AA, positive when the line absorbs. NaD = 1.3 AA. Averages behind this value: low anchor 5.49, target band 5.04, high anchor 4.85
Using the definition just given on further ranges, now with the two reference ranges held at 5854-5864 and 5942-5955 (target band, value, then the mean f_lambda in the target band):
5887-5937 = -0.7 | 4.96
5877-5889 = -0.2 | 5.11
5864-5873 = -0.5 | 5.36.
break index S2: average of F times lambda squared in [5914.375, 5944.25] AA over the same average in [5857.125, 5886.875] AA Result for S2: 0.93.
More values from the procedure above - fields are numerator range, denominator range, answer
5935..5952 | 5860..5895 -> 0.93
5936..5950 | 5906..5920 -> 0.95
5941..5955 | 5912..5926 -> 0.96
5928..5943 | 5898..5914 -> 0.95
